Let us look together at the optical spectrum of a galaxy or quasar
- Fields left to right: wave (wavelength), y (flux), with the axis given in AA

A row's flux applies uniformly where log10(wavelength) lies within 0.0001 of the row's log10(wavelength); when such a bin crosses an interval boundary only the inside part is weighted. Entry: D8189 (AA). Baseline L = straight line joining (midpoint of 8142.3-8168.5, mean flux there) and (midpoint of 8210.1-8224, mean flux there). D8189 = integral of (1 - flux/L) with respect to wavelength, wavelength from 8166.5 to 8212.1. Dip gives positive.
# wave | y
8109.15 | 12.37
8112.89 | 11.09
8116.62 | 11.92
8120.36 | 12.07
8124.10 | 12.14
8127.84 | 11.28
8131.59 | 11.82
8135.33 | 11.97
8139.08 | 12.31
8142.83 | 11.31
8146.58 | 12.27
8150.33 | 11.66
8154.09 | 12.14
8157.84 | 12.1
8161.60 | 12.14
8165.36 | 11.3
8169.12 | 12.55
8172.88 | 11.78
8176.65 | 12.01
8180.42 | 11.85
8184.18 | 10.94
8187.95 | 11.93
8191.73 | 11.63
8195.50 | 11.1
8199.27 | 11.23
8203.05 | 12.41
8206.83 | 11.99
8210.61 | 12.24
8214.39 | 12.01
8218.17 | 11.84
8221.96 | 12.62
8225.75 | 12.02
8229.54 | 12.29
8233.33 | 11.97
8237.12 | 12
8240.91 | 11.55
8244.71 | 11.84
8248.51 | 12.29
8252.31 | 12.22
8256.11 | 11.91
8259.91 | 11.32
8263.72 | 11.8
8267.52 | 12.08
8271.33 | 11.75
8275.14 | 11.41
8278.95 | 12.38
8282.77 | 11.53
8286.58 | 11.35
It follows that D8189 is 1.0 AA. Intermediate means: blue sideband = 11.9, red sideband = 12.2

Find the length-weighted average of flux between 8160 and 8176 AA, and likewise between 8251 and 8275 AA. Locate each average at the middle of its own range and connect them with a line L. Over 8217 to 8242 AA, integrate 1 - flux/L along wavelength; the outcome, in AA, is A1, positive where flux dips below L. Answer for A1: -0.44 AA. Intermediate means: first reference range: 11.9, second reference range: 11.8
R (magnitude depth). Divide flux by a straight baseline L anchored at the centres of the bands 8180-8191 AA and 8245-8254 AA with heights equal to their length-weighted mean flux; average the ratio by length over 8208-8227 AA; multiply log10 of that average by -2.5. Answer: -0.03 mag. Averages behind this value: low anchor 11.5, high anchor 12.2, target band 12.1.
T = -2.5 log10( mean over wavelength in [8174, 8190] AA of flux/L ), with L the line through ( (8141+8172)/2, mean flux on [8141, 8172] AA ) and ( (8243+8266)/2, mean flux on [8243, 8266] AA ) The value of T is 0.02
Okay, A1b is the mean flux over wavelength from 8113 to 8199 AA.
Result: 11.8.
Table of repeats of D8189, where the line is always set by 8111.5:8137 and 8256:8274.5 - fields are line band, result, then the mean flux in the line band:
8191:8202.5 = 0.3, 11.4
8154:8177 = -0.5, 12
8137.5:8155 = -0.2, 11.9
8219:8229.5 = -0.5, 12.3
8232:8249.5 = -0.3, 11.9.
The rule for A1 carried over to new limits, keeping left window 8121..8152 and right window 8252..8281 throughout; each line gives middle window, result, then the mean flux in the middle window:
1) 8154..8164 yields -0.2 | 12.1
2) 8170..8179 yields -0.1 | 12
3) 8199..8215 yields -0.3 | 12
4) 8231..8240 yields -0.1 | 12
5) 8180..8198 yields 0.6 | 11.5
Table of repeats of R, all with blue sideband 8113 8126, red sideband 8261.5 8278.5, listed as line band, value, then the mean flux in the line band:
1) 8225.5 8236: -0.024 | 12.1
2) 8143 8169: -0.004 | 11.9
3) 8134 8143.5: -0.002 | 11.9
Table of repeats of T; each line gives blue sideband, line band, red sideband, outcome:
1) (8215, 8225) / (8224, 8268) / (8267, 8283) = 0.01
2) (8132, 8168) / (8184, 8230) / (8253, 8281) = 0.00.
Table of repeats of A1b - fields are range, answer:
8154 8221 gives 11.8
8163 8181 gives 11.9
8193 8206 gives 11.6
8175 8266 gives 11.9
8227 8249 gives 12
